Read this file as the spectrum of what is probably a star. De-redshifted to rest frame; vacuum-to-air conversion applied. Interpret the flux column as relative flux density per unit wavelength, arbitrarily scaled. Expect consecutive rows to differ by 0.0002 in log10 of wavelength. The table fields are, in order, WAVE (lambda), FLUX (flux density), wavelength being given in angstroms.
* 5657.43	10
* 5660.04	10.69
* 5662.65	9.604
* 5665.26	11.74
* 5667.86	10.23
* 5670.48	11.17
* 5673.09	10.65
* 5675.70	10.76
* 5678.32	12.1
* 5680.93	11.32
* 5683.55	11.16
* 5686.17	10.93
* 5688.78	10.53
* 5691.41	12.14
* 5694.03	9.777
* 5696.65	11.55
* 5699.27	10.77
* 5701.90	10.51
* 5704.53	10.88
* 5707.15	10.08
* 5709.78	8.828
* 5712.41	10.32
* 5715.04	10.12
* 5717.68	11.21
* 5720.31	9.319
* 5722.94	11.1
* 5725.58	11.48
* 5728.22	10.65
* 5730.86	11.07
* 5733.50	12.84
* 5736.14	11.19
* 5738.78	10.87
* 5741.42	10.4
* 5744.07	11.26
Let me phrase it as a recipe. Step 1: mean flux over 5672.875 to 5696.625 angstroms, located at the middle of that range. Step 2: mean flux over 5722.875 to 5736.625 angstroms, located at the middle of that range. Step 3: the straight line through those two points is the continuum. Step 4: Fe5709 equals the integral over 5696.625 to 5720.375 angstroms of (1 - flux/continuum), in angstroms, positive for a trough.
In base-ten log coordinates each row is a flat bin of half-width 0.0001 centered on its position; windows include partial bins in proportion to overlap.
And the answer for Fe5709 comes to 1.9 angstroms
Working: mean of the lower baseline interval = 11.1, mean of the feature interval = 10.3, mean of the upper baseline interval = 11.4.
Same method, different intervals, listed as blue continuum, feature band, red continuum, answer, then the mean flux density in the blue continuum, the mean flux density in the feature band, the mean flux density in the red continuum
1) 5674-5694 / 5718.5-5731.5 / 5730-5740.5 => 0.79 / 11.2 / 10.7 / 11.5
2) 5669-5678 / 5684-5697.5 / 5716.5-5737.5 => 0.05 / 11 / 11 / 11.1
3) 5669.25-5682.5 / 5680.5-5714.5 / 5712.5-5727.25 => 0.84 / 11.2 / 10.6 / 10.6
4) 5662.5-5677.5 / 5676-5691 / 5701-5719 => -0.84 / 10.8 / 11.2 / 10.3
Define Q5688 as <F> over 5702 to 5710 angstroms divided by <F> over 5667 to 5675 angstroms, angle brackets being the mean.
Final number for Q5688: 0.95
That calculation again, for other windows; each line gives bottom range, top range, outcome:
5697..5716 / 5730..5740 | 1.12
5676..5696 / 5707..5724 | 0.91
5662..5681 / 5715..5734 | 1.00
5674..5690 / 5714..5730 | 0.96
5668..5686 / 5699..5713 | 0.92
